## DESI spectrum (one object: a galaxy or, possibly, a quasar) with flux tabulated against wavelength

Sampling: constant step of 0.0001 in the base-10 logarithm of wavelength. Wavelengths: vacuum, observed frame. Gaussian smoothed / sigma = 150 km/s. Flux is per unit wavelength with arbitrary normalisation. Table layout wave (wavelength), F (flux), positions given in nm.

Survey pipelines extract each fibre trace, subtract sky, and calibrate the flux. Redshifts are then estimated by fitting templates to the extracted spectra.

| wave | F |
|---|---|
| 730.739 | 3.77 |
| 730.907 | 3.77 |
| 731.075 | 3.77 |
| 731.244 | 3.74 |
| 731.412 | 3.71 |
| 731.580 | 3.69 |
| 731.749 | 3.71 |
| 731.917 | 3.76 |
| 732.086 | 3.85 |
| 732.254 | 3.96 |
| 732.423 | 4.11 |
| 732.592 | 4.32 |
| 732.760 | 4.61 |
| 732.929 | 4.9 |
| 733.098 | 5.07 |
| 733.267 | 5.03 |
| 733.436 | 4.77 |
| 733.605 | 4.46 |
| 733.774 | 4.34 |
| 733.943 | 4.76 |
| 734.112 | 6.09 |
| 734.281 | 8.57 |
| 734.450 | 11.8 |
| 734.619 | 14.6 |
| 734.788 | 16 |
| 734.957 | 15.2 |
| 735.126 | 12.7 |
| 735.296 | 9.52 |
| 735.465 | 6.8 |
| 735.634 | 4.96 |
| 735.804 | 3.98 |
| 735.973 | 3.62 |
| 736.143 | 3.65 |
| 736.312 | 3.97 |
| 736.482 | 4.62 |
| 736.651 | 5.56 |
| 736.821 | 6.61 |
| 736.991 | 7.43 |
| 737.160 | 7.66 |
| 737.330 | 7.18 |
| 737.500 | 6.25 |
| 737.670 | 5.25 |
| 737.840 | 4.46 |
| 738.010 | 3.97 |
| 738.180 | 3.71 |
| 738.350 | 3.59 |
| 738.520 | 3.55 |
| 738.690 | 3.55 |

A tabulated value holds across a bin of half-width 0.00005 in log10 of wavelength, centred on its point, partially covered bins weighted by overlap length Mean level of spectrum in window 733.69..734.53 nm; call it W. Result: 7.09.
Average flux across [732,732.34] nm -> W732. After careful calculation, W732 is 3.9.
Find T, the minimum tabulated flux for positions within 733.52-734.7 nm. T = 4.34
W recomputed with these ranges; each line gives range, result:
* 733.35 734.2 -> 4.9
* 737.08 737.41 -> 7.41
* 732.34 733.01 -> 4.48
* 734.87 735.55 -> 11.1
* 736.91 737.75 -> 6.76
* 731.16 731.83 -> 3.71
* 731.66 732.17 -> 3.77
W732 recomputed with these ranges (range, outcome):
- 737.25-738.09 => 5.42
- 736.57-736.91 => 6.09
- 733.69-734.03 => 4.56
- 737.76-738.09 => 4.21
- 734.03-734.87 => 11.4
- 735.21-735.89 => 6.31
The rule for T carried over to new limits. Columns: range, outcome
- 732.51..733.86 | 4.32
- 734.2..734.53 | 8.57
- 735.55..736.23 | 3.62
